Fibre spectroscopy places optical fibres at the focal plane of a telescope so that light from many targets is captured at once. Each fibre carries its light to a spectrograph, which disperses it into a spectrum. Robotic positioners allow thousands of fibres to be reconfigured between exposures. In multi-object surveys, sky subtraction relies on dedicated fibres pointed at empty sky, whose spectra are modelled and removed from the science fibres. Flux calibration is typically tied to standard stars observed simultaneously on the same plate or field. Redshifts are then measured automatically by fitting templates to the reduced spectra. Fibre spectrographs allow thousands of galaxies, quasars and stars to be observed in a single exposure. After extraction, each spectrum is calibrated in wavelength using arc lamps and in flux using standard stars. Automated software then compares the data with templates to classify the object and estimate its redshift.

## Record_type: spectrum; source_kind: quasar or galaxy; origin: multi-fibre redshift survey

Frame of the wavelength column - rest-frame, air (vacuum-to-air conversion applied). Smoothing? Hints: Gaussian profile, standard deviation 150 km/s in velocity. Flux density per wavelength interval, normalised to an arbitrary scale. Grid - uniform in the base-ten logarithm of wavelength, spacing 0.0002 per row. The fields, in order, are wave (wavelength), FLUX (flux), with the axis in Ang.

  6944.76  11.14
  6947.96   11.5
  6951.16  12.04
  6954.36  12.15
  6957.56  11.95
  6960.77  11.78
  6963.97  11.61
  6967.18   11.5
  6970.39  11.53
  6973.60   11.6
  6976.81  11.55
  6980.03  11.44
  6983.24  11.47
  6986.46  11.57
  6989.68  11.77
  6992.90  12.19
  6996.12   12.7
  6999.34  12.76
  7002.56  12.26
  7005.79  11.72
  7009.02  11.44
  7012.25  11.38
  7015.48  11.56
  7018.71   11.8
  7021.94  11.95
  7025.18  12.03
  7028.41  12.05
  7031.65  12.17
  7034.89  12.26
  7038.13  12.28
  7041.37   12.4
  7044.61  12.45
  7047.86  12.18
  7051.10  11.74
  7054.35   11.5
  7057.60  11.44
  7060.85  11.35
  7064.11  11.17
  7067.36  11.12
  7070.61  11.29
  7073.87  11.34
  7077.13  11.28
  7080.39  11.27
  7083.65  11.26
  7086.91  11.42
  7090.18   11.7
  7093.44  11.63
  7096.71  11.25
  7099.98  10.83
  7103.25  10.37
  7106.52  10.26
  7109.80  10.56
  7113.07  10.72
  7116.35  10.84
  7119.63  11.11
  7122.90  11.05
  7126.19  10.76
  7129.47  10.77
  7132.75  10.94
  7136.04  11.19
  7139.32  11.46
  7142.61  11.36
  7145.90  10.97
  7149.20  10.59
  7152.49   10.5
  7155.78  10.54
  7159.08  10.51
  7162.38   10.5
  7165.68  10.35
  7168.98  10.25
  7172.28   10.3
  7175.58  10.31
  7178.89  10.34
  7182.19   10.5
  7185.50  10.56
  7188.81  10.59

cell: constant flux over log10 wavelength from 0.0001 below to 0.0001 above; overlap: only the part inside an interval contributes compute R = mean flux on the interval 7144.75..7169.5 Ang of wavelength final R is 10.5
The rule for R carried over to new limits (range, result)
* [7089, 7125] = 10.9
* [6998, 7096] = 11.7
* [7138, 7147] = 11.3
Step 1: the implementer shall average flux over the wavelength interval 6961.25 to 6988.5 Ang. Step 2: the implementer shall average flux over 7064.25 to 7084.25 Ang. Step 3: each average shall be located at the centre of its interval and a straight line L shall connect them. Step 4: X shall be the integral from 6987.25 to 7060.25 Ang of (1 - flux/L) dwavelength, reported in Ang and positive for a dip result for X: -3.7 Ang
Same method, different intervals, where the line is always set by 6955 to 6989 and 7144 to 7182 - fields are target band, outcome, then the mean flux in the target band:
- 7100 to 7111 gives 0.37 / 10.4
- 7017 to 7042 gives -1.84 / 12.1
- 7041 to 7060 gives -1.27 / 11.9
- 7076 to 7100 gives -0.97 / 11.4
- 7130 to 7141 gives -0.53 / 11.2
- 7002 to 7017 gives -0.31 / 11.6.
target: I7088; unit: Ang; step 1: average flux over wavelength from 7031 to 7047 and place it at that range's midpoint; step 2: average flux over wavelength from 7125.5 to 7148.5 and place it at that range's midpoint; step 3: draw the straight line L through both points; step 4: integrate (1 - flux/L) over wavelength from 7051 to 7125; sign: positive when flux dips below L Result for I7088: 3.47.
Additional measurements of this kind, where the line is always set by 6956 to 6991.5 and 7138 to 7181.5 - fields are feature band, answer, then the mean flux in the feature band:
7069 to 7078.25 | -0.19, 11.3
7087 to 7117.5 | -0.04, 10.9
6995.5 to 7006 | -0.86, 12.4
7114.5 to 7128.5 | -0.15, 10.9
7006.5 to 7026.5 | -0.54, 11.7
